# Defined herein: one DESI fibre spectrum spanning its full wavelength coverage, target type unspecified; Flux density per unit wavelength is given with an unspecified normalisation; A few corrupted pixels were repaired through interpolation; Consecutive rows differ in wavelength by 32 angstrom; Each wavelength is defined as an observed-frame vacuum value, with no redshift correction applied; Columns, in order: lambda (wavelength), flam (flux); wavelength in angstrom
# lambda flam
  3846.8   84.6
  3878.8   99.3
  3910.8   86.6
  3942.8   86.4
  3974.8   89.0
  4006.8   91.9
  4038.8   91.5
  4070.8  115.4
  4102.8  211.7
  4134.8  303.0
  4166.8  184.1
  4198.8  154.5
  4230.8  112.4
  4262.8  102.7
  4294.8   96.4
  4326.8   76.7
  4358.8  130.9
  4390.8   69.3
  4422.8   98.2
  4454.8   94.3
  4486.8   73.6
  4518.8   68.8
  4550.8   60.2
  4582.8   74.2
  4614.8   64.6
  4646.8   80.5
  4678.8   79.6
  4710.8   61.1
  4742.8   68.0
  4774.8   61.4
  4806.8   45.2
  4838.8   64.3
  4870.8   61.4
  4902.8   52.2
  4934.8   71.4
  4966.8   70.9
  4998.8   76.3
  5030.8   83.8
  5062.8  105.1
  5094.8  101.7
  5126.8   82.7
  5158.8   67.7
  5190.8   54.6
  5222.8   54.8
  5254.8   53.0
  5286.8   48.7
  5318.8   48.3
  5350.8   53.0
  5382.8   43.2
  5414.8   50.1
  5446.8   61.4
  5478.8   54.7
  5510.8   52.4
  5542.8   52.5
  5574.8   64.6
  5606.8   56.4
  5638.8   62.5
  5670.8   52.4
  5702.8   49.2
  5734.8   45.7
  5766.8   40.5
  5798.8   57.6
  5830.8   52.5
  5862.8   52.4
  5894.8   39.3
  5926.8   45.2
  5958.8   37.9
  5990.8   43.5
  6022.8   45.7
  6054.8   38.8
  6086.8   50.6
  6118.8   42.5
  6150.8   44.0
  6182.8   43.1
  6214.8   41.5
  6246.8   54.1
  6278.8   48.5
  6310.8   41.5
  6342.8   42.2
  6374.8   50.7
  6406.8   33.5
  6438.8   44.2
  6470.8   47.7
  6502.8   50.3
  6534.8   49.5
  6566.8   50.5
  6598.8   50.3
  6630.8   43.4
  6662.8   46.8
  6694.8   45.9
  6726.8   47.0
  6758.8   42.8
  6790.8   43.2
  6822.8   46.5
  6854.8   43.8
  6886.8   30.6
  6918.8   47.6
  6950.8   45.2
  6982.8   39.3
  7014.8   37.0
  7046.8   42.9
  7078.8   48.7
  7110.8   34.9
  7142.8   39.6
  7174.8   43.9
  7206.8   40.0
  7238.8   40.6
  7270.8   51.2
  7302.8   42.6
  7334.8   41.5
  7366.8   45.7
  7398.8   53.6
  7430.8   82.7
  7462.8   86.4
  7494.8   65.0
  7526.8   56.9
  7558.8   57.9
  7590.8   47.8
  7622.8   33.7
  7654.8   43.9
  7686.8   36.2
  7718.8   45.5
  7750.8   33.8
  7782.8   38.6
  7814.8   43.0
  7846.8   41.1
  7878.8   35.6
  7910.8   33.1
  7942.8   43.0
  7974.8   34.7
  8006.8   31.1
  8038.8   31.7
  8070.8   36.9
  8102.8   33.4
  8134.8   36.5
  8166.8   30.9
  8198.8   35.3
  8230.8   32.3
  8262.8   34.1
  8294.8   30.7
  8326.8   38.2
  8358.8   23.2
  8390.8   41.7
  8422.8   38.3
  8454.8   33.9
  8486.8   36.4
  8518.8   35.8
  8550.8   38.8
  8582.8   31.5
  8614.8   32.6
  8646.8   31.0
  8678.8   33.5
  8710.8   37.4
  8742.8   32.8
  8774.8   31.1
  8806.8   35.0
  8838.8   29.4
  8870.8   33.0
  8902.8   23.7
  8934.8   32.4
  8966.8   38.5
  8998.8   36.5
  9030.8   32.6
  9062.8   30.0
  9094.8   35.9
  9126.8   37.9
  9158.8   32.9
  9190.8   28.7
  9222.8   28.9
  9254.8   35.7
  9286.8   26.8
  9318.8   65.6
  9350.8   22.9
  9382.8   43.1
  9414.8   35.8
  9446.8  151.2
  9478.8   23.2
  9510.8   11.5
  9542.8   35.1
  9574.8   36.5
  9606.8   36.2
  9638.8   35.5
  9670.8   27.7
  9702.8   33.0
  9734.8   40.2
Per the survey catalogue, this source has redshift 1.67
